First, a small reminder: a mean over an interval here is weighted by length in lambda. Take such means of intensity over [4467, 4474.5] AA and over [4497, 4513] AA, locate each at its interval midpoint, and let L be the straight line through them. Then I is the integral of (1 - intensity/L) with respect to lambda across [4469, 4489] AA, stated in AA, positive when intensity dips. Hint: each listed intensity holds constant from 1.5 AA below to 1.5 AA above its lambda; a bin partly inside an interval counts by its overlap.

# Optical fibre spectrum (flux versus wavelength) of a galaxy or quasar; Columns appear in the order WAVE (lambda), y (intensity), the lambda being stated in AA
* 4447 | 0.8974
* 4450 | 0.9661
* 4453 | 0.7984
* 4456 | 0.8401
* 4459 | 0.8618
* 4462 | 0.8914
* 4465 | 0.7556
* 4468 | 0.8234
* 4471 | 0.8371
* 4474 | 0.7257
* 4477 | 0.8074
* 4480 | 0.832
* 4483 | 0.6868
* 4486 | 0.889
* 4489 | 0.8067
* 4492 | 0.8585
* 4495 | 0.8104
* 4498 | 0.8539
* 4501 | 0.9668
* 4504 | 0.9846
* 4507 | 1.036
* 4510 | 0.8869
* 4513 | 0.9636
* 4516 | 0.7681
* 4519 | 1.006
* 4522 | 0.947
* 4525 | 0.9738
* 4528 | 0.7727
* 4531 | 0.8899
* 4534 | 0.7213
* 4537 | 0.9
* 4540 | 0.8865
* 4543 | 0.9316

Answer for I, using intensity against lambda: 0.96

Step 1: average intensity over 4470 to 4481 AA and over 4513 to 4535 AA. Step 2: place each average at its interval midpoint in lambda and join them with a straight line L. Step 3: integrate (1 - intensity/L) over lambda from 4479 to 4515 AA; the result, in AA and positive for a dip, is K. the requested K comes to -2.0 AA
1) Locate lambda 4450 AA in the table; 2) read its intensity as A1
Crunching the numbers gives 0.9661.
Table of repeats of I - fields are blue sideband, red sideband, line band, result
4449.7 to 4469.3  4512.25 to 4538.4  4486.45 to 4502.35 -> 0.03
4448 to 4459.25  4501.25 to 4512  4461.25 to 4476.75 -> 1.63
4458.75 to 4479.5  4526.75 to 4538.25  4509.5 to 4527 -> -2.21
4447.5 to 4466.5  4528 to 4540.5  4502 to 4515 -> -1.80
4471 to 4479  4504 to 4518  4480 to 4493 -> 0.28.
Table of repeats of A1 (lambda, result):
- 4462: 0.8914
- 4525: 0.9738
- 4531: 0.8899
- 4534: 0.7213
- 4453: 0.7984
